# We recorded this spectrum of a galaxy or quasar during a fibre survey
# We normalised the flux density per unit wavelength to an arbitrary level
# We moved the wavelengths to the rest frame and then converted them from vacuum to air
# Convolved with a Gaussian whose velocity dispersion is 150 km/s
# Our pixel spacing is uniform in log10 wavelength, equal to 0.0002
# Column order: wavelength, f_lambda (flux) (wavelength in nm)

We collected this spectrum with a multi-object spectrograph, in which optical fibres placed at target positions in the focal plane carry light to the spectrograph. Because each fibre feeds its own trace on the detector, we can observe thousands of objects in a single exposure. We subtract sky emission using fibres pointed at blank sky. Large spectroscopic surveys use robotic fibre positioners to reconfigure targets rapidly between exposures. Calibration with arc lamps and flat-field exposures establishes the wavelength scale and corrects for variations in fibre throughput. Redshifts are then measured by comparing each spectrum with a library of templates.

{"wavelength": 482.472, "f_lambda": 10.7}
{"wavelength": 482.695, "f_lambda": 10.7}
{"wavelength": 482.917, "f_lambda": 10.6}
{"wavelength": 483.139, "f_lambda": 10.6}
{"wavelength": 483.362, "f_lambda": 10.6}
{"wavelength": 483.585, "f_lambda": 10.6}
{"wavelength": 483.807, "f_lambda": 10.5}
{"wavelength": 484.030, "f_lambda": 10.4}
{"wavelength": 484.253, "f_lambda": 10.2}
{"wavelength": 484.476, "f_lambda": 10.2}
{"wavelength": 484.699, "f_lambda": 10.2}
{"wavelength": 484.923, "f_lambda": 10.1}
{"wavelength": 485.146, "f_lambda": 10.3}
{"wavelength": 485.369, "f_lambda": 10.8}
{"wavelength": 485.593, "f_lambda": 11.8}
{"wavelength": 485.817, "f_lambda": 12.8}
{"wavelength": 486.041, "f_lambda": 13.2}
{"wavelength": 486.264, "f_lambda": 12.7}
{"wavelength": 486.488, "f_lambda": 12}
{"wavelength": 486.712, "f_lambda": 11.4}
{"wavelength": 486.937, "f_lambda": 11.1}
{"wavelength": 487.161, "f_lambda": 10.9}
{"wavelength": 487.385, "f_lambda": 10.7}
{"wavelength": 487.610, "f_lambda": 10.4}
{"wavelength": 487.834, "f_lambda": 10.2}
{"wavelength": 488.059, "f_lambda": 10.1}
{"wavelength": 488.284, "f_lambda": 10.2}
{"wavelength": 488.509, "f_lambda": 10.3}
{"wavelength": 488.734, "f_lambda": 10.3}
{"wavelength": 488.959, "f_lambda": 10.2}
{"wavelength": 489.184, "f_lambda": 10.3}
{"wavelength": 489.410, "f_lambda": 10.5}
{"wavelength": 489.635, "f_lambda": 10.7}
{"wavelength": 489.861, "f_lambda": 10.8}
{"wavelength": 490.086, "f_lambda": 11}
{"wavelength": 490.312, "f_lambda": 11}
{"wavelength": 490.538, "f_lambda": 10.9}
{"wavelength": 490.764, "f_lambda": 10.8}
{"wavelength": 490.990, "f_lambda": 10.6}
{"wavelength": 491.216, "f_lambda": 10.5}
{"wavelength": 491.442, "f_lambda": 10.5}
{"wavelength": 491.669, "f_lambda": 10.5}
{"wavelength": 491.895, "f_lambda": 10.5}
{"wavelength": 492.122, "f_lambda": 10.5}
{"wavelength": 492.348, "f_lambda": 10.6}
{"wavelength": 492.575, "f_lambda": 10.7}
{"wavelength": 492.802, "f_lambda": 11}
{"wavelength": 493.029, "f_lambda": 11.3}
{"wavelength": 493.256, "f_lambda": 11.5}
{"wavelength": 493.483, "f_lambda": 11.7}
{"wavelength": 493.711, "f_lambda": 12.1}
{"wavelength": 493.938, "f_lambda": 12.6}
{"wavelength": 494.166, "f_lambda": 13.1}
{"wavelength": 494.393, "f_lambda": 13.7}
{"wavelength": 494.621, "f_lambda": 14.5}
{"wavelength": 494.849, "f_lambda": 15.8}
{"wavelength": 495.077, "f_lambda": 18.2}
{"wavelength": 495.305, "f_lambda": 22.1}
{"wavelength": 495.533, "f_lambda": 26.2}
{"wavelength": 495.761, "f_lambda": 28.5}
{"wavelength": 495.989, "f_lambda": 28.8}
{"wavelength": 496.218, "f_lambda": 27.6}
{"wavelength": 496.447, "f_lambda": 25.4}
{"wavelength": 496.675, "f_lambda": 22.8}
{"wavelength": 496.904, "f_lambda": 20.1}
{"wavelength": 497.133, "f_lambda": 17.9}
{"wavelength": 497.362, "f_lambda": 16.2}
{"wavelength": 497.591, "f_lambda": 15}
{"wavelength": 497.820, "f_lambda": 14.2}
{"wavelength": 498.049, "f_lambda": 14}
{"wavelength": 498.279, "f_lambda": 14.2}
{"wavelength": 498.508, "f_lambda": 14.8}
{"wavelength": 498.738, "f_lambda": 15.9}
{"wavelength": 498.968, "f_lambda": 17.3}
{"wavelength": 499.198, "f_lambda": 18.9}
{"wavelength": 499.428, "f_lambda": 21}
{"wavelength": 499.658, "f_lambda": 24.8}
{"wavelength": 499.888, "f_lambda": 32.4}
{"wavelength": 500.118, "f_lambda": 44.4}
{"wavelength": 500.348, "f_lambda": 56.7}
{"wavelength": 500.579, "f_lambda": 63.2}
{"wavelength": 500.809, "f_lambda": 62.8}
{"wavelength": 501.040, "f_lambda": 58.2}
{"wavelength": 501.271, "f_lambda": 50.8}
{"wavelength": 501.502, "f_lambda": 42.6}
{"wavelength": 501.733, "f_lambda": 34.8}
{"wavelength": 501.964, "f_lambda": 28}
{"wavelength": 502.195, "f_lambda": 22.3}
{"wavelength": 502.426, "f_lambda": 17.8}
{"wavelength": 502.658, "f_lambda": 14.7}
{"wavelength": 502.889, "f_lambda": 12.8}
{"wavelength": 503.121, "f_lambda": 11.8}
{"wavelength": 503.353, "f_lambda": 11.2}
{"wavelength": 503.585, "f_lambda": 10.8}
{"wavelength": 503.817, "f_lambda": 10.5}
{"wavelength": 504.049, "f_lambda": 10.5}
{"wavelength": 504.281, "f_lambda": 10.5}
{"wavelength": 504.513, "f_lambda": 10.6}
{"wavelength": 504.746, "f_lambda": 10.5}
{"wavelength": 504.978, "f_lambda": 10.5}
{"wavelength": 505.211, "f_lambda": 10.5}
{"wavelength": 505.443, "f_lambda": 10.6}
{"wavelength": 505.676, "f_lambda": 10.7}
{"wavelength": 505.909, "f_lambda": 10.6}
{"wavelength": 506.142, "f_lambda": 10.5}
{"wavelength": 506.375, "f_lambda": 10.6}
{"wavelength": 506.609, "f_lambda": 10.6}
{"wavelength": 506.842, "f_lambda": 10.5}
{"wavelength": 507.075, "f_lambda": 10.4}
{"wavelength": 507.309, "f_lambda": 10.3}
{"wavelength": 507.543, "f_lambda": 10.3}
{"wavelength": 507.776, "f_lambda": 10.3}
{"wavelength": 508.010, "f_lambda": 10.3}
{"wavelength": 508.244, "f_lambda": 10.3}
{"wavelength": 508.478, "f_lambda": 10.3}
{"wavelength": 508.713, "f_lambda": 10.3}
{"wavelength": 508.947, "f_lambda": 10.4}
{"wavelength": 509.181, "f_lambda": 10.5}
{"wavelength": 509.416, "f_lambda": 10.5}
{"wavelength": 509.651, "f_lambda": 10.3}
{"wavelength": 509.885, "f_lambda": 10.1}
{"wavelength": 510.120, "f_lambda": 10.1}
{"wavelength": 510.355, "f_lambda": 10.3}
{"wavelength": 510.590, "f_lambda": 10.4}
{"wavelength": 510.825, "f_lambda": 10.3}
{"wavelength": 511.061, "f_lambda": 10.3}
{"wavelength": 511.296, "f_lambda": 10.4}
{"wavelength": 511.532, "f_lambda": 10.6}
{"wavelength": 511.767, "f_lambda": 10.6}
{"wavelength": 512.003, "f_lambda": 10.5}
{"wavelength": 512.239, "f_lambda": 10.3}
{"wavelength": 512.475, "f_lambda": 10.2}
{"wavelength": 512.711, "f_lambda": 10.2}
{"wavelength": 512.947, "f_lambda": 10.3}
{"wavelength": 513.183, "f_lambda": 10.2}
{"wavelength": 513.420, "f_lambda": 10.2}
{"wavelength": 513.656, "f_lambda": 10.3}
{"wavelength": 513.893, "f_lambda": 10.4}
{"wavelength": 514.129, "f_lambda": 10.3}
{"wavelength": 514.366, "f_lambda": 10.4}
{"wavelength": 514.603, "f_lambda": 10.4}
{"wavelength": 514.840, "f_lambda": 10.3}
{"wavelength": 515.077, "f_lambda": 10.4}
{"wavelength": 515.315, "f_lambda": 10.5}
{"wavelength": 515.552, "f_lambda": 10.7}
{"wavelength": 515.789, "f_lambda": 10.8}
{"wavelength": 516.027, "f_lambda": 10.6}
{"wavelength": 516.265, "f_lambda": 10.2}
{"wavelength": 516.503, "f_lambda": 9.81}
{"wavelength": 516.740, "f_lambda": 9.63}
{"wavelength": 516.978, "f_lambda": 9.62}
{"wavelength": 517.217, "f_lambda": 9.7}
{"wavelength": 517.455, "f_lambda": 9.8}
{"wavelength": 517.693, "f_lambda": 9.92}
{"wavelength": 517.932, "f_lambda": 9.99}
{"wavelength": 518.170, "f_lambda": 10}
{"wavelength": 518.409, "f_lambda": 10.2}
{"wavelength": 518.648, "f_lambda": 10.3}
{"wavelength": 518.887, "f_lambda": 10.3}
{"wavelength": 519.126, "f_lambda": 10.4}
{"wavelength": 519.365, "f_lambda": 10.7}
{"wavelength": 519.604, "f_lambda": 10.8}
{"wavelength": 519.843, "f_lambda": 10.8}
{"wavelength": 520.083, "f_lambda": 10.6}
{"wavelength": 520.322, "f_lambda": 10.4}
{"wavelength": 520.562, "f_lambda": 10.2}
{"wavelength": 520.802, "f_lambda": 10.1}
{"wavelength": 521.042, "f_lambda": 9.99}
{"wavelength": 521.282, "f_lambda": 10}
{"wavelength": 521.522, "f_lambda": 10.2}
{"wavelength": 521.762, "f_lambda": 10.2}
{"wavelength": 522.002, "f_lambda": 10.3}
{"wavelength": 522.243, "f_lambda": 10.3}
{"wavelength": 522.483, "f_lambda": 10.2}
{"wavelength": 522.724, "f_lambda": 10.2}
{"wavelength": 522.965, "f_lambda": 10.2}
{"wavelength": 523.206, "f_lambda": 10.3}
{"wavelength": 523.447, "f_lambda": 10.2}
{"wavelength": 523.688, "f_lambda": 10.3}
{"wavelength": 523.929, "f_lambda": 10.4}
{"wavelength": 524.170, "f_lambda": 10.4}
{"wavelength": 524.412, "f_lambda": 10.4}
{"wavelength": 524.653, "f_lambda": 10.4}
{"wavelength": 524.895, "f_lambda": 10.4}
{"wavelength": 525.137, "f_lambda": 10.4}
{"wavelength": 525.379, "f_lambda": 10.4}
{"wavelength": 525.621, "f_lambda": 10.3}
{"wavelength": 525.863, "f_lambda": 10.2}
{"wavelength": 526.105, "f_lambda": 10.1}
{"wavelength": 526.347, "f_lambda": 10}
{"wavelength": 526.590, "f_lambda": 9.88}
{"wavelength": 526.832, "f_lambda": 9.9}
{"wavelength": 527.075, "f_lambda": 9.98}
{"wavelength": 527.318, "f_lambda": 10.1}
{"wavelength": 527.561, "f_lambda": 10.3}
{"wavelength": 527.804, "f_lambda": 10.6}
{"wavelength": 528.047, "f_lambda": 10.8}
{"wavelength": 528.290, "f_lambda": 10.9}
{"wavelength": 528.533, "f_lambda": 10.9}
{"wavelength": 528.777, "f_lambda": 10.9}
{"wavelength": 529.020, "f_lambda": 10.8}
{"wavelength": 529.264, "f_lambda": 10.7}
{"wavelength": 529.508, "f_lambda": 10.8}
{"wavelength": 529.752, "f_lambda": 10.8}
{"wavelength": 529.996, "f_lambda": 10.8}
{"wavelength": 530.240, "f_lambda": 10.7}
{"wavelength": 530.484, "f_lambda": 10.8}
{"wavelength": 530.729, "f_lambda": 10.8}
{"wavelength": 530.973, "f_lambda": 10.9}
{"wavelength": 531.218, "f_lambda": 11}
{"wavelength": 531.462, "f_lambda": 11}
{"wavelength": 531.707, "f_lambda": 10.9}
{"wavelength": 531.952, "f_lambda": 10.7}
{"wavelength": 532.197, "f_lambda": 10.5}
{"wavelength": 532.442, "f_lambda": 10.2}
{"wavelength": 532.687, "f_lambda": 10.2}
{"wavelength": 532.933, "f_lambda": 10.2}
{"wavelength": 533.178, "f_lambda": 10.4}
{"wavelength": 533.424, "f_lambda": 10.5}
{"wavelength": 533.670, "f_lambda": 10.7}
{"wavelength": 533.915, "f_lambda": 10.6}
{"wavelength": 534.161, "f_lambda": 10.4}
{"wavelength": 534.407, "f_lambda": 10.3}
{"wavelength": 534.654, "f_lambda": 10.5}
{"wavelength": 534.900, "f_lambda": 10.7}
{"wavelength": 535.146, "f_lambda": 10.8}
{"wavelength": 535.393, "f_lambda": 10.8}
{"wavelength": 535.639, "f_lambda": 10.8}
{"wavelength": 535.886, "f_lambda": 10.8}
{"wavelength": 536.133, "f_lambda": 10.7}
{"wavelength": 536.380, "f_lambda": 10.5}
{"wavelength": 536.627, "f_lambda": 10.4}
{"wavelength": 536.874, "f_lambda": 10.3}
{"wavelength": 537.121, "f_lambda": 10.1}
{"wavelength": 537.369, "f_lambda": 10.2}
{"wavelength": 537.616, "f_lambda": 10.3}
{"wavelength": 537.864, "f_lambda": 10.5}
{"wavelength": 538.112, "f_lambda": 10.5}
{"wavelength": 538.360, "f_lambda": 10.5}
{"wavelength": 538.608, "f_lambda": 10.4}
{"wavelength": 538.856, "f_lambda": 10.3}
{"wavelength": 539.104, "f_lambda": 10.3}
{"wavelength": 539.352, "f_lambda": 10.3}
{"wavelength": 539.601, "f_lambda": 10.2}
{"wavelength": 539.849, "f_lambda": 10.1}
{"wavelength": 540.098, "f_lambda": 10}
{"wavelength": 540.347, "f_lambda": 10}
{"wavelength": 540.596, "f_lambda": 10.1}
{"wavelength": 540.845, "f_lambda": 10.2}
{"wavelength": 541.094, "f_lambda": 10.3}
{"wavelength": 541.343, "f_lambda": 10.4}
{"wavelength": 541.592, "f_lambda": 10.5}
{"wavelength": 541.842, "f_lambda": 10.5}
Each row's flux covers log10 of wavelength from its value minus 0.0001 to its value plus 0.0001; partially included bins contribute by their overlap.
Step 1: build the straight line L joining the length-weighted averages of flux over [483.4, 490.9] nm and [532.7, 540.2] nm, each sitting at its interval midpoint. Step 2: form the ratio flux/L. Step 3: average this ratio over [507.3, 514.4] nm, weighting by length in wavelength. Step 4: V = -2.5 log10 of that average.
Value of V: 0.03 mag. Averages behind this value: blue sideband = 10.8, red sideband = 10.4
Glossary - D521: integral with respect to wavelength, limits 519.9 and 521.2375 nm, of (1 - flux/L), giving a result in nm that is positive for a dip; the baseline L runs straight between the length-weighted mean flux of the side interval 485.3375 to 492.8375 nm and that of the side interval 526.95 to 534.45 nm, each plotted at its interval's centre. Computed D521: 0.05 nm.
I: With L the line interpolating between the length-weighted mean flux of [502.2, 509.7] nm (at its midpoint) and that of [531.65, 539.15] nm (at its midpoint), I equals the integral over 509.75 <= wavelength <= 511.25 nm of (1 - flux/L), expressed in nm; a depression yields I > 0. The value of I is 0.11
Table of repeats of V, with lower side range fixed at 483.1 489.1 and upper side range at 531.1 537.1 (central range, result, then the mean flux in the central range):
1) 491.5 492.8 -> 0.02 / 10.6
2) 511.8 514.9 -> 0.04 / 10.3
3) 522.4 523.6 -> 0.04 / 10.2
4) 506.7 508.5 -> 0.04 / 10.3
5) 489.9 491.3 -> 0.00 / 10.8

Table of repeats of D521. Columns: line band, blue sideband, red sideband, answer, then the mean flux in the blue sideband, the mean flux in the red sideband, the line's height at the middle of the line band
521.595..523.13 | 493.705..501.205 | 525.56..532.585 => 0.39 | 25.3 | 10.6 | 13.7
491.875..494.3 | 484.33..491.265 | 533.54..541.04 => -0.15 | 10.9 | 10.4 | 10.8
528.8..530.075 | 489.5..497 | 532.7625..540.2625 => 0.05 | 15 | 10.4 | 11.2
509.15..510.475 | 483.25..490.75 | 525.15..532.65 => 0.05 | 10.8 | 10.6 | 10.7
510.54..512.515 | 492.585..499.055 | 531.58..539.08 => 0.56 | 17.3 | 10.5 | 14.6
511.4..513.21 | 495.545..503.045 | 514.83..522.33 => 0.64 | 28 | 10.2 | 16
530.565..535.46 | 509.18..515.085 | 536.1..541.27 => -0.15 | 10.3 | 10.3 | 10.3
